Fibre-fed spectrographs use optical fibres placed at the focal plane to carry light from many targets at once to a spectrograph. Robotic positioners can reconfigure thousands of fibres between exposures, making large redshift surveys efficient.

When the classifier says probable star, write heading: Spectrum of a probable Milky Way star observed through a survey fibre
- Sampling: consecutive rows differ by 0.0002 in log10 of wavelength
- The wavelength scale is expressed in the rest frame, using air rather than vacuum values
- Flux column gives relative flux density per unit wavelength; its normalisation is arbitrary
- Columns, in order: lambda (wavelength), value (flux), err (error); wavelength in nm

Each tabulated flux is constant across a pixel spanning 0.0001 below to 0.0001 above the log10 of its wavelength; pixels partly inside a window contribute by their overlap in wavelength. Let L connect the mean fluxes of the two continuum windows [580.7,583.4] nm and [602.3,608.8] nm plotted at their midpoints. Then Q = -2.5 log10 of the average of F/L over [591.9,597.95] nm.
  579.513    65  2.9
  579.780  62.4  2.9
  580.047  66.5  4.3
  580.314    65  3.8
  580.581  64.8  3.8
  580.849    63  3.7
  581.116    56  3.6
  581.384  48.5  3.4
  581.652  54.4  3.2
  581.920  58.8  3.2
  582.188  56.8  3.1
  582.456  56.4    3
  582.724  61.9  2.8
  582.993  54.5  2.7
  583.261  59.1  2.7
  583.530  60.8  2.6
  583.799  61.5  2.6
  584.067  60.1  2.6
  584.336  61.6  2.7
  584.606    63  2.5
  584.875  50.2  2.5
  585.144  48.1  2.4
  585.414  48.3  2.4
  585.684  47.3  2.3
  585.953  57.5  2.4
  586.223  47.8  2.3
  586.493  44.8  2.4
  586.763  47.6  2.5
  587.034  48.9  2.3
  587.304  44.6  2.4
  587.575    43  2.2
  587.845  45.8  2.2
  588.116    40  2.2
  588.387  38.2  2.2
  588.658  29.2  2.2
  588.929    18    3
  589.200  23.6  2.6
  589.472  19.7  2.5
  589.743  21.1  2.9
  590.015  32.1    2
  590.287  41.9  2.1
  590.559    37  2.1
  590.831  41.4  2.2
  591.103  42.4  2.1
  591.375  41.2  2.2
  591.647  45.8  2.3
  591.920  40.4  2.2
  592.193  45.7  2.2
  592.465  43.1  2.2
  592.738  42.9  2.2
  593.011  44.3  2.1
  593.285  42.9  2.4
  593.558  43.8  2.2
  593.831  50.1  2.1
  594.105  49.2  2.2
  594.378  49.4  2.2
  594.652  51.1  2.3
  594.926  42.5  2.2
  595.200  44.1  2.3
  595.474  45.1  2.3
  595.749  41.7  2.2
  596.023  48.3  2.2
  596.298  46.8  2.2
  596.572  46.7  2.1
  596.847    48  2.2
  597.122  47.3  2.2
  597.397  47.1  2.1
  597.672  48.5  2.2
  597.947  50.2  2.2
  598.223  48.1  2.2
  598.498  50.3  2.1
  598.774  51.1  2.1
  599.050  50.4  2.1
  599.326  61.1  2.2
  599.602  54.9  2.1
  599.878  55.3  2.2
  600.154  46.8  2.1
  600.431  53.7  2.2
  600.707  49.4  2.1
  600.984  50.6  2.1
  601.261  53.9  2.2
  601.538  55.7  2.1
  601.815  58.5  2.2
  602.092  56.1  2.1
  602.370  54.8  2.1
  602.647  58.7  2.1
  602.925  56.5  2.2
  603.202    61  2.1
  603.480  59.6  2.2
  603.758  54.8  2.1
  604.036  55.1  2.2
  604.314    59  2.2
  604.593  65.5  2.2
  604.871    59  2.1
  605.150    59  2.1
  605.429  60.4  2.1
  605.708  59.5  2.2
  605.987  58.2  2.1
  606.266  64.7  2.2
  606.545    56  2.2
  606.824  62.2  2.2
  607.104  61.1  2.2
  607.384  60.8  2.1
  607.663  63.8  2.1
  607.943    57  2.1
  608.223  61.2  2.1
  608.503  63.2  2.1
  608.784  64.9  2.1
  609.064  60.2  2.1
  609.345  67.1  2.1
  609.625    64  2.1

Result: 0.26 mag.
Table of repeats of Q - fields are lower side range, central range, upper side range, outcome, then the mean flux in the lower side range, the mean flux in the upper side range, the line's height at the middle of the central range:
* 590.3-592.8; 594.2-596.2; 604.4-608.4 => 0.01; 42.2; 60.6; 46.7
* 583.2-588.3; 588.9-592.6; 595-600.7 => 0.37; 51.3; 49.2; 50.5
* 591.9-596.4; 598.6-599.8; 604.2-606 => -0.04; 45.5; 60.2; 52.3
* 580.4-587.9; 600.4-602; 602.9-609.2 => 0.10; 54.3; 60.2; 58.9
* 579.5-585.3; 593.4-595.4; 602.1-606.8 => 0.24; 58.8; 58.9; 58.9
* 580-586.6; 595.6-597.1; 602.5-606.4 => 0.25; 56.6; 59.3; 58.3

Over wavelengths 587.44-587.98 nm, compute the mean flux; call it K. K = 44.5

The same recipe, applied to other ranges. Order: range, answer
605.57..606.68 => 59.6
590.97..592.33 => 43.1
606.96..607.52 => 60.9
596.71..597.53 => 47.5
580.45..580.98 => 63.8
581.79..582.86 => 58.5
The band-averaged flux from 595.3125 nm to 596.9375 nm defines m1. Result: 46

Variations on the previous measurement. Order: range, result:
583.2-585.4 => 57.5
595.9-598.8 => 48.3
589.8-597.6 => 44.2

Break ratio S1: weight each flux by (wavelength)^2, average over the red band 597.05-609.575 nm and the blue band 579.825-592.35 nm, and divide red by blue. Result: 1.3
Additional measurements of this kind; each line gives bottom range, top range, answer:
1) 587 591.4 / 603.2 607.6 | 1.79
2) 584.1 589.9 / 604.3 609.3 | 1.54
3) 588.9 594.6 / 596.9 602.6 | 1.36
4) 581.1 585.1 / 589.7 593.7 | 0.73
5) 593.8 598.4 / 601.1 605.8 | 1.26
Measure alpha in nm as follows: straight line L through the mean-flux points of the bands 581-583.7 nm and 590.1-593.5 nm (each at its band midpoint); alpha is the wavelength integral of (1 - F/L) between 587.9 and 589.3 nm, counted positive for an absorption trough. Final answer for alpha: 0.49 nm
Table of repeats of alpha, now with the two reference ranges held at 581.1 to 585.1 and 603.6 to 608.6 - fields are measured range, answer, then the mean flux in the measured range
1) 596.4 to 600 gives 0.52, 50.6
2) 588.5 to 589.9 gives 0.85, 22.7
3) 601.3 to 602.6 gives 0.07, 56.3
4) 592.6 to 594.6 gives 0.42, 46.3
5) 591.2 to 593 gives 0.47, 43.3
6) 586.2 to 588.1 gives 0.40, 45.6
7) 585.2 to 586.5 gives 0.19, 49.5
